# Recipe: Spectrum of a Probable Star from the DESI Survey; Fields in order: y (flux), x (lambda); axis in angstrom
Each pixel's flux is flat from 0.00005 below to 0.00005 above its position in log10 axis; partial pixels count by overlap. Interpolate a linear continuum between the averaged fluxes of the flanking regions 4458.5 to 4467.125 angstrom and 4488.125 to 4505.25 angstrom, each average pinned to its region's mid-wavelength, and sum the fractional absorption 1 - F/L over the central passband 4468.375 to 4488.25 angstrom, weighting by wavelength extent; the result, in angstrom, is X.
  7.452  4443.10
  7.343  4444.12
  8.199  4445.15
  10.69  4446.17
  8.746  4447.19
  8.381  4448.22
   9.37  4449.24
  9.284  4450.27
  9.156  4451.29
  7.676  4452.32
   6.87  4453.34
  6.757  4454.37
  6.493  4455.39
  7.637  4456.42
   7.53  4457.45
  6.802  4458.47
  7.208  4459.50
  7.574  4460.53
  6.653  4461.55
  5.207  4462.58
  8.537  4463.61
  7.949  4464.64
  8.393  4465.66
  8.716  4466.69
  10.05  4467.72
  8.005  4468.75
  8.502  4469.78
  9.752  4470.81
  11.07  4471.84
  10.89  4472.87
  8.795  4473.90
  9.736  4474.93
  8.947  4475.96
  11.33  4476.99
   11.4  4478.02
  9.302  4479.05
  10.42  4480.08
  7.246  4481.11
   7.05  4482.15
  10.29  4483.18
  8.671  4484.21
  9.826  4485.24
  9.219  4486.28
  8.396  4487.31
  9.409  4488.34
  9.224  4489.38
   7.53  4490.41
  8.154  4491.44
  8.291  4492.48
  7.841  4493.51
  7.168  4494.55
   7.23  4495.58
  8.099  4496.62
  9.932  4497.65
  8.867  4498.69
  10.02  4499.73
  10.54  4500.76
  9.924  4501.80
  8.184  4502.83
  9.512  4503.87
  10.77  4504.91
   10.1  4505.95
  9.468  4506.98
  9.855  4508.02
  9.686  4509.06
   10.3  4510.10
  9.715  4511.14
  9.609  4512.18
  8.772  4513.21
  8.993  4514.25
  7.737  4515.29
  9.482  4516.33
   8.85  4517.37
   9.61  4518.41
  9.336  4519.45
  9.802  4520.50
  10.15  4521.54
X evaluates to -3.3 angstrom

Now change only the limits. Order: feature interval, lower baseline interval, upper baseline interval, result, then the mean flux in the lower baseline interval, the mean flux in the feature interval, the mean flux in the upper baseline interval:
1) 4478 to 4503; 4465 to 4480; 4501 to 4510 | 2.18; 9.65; 8.85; 9.74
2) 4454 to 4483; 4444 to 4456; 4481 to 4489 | 0.19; 8.27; 8.53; 8.84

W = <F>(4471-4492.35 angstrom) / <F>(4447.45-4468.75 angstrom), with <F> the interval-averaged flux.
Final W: 1.19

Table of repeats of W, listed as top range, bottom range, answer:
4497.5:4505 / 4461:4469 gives 1.21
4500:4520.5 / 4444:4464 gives 1.22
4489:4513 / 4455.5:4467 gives 1.23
